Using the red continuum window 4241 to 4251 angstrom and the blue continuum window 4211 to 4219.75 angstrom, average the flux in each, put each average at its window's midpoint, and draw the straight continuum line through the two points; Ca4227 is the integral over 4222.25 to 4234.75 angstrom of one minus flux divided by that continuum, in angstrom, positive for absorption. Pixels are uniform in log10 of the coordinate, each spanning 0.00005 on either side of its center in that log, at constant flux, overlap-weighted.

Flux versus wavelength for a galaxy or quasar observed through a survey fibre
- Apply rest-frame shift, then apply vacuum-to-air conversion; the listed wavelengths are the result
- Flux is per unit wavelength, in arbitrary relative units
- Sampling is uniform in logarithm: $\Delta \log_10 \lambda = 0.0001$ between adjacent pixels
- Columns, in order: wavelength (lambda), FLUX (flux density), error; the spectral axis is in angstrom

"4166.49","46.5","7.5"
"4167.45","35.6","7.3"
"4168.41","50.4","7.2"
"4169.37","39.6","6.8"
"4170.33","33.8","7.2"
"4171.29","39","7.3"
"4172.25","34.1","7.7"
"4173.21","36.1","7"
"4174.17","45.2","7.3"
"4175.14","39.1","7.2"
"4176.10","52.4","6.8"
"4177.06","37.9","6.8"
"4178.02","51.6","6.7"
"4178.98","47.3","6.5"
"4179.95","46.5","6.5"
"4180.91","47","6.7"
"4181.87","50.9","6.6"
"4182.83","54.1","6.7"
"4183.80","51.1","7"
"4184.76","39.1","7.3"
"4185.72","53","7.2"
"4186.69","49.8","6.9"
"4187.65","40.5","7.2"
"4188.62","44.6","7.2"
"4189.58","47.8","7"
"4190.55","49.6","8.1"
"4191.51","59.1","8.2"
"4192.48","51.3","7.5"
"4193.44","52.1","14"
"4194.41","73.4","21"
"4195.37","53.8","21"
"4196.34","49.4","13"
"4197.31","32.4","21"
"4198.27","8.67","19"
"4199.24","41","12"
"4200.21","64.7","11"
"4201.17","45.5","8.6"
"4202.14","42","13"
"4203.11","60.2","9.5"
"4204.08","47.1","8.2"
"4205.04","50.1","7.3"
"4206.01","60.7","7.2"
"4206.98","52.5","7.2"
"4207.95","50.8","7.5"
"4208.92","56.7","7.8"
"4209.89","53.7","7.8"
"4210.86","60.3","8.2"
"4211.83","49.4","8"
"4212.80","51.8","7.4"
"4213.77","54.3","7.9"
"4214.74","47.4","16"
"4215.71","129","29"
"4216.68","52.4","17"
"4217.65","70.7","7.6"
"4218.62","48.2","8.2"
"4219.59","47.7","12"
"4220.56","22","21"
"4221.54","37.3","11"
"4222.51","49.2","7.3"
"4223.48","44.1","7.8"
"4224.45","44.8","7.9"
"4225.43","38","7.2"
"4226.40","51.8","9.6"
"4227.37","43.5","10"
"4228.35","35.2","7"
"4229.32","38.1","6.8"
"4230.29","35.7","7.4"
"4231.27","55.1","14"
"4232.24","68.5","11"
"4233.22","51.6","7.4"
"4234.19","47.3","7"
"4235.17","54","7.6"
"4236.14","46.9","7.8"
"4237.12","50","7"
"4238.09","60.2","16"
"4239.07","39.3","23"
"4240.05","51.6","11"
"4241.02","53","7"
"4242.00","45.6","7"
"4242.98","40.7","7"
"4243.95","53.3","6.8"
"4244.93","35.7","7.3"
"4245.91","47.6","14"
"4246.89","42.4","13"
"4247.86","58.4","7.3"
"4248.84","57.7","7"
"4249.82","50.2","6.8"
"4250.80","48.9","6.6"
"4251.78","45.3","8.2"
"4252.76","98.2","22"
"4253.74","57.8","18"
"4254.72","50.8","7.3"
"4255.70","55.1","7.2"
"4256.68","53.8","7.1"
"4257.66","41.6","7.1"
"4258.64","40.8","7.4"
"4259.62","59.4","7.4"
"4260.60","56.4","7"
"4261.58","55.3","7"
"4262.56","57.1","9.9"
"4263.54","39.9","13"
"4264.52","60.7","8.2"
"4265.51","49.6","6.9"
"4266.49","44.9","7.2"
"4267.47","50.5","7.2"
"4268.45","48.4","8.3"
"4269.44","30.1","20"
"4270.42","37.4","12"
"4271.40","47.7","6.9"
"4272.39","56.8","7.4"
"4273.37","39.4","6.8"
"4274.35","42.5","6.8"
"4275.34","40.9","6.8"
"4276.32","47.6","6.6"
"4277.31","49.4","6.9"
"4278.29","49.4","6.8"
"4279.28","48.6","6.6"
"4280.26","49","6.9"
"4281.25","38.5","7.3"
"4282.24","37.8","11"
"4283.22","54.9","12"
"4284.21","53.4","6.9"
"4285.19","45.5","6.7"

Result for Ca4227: 2.1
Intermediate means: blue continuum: 61.7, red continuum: 48.3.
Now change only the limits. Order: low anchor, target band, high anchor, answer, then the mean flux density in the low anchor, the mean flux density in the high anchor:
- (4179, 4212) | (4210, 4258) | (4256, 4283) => -2.9 angstrom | 49.6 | 47.3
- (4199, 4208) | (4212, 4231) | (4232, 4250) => 0.5 angstrom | 51.8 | 50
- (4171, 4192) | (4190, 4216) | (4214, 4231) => -2.8 angstrom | 46.2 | 49.3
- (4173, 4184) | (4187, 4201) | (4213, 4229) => 0.1 angstrom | 46.7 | 50.9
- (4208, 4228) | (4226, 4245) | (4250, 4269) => 1.7 angstrom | 52.4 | 53.3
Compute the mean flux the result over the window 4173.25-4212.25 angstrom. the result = 48.9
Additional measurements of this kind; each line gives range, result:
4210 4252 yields 50.2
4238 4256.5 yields 52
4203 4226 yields 53.1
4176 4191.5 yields 47.9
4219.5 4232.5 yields 43.1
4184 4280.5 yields 49.9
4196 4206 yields 44.8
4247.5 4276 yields 50.8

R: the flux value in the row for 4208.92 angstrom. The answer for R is 56.7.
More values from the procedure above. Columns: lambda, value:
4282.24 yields 37.8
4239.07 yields 39.3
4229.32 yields 38.1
